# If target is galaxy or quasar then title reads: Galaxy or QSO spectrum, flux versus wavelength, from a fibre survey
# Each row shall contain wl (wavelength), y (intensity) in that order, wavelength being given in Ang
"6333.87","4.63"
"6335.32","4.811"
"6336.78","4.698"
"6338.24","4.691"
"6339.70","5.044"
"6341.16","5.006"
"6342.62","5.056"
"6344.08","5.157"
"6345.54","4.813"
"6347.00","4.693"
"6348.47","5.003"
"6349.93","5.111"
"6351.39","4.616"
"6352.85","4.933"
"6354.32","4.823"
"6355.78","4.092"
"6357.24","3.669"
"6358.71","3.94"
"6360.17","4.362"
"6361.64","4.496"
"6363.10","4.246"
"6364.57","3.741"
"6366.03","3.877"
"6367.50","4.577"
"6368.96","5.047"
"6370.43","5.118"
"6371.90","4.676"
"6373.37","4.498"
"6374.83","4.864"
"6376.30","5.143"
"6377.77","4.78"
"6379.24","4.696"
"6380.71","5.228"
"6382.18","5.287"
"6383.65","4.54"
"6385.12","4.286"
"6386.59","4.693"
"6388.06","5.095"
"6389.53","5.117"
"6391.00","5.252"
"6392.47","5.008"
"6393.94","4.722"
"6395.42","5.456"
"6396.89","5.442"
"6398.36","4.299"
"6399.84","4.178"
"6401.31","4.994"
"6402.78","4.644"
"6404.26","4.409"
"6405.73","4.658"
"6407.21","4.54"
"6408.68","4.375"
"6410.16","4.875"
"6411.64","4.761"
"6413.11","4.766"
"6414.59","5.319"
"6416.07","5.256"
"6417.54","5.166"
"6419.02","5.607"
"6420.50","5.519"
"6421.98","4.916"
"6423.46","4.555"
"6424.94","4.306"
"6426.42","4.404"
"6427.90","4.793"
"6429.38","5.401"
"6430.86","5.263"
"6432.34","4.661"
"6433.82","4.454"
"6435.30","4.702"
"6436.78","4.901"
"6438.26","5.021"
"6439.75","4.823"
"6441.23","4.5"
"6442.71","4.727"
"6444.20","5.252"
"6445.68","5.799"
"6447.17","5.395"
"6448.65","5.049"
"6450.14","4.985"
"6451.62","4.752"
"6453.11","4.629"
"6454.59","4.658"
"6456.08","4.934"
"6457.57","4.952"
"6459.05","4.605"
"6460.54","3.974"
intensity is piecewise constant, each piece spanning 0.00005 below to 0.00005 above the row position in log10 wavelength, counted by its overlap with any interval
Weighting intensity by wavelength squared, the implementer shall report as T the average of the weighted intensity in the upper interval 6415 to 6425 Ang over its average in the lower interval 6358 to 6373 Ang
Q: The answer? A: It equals 1.18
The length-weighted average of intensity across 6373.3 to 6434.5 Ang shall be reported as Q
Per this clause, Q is 4.87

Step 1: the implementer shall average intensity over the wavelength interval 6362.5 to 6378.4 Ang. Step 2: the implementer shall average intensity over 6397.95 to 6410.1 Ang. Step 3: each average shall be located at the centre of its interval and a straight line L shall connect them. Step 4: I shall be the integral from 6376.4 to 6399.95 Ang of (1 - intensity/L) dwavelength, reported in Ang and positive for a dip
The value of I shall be -1.8 Ang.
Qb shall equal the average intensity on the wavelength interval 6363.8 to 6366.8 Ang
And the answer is 3.82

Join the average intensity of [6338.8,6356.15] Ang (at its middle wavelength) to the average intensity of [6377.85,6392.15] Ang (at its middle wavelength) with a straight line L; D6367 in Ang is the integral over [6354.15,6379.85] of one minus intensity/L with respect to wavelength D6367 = 2.2 Ang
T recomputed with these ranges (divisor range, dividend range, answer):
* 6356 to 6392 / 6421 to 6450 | 1.08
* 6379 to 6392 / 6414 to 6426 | 1.04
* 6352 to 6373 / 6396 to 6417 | 1.10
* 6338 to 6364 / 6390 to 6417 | 1.06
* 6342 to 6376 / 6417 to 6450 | 1.11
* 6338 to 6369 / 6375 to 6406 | 1.07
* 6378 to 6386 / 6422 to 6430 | 0.99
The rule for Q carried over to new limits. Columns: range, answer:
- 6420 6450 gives 4.92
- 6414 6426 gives 5.06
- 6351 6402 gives 4.68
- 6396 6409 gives 4.64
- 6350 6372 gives 4.43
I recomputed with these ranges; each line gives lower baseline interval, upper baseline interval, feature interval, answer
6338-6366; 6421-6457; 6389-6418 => -0.62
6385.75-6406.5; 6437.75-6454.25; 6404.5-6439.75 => 0.36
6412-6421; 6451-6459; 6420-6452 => 0.55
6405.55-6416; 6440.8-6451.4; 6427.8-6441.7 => 0.39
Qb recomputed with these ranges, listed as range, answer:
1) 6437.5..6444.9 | 4.86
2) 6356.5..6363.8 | 4.14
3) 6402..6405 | 4.54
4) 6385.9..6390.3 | 4.98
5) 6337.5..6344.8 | 4.99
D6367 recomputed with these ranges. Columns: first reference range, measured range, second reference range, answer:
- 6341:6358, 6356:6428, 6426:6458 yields 1.29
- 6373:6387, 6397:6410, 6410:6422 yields 1.20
